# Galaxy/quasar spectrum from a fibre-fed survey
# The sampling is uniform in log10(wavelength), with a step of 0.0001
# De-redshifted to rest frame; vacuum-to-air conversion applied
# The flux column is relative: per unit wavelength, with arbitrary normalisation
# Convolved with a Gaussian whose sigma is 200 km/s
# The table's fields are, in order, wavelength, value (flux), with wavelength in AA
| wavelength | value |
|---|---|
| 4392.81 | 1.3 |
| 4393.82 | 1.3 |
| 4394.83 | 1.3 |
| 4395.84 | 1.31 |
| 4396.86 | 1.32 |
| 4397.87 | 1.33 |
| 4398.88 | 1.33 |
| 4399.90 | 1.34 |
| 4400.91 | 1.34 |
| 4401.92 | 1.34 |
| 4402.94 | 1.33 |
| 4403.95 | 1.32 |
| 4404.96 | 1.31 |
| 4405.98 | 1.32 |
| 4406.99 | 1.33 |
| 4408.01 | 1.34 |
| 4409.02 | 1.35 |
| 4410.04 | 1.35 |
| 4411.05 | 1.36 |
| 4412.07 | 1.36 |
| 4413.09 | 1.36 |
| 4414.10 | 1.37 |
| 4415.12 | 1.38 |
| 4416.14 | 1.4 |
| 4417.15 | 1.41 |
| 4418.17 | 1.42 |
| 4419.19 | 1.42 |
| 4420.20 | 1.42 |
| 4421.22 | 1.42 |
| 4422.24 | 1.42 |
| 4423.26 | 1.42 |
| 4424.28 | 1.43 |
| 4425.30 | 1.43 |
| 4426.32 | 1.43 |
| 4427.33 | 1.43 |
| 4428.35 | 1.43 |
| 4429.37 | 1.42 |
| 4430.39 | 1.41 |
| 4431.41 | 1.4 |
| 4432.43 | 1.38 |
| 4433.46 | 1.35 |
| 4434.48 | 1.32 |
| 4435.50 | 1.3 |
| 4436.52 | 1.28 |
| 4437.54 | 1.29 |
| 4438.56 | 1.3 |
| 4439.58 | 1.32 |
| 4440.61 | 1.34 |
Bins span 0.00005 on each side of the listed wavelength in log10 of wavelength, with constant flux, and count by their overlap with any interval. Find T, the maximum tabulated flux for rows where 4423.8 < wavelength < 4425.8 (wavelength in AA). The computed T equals 1.43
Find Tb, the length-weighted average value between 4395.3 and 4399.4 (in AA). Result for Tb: 1.32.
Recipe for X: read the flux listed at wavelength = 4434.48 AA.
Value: 1.32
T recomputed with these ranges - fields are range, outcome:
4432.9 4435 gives 1.35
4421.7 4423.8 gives 1.42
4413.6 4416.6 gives 1.4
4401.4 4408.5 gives 1.34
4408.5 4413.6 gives 1.36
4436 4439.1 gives 1.3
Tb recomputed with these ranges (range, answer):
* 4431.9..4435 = 1.35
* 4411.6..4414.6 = 1.36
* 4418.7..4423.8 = 1.42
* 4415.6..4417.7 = 1.41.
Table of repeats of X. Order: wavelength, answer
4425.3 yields 1.43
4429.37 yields 1.42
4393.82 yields 1.3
